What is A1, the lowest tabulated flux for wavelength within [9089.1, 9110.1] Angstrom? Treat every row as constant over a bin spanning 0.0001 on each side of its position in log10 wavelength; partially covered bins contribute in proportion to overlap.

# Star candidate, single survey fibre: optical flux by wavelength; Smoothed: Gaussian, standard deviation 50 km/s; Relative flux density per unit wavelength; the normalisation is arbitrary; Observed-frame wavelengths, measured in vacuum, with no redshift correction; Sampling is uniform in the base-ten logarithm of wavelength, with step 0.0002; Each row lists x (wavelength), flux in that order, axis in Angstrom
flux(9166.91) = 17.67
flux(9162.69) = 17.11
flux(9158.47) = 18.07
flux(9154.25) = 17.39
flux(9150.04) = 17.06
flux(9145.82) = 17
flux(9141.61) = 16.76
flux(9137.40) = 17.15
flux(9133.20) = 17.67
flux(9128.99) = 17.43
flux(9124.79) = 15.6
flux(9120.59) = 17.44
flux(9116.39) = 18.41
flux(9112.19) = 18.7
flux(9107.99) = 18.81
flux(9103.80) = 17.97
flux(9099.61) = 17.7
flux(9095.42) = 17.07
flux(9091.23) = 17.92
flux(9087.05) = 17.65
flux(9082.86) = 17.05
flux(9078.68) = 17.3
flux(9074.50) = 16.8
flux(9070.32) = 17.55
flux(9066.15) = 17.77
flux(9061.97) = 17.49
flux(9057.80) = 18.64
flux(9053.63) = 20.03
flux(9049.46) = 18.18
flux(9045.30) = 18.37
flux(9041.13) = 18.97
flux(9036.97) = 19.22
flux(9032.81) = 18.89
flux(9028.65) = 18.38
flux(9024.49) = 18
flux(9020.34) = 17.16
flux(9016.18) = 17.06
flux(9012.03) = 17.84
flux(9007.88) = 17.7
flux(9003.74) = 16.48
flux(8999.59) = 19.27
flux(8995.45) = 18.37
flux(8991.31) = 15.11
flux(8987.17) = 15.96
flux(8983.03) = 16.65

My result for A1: 17.07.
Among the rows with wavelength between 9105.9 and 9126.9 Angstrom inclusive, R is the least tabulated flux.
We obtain 15.6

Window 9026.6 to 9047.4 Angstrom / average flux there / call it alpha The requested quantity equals 18.8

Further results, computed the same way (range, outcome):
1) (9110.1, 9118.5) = 18.5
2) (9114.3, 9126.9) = 17.2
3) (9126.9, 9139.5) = 17.4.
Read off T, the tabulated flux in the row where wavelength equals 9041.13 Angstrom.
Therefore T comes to 18.97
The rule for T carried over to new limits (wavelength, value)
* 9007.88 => 17.7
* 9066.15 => 17.77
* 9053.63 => 20.03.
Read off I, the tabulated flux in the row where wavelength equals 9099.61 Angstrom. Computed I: 17.7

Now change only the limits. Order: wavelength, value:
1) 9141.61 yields 16.76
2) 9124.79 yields 15.6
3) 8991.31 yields 15.11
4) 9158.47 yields 18.07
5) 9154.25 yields 17.39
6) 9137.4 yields 17.15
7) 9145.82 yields 17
